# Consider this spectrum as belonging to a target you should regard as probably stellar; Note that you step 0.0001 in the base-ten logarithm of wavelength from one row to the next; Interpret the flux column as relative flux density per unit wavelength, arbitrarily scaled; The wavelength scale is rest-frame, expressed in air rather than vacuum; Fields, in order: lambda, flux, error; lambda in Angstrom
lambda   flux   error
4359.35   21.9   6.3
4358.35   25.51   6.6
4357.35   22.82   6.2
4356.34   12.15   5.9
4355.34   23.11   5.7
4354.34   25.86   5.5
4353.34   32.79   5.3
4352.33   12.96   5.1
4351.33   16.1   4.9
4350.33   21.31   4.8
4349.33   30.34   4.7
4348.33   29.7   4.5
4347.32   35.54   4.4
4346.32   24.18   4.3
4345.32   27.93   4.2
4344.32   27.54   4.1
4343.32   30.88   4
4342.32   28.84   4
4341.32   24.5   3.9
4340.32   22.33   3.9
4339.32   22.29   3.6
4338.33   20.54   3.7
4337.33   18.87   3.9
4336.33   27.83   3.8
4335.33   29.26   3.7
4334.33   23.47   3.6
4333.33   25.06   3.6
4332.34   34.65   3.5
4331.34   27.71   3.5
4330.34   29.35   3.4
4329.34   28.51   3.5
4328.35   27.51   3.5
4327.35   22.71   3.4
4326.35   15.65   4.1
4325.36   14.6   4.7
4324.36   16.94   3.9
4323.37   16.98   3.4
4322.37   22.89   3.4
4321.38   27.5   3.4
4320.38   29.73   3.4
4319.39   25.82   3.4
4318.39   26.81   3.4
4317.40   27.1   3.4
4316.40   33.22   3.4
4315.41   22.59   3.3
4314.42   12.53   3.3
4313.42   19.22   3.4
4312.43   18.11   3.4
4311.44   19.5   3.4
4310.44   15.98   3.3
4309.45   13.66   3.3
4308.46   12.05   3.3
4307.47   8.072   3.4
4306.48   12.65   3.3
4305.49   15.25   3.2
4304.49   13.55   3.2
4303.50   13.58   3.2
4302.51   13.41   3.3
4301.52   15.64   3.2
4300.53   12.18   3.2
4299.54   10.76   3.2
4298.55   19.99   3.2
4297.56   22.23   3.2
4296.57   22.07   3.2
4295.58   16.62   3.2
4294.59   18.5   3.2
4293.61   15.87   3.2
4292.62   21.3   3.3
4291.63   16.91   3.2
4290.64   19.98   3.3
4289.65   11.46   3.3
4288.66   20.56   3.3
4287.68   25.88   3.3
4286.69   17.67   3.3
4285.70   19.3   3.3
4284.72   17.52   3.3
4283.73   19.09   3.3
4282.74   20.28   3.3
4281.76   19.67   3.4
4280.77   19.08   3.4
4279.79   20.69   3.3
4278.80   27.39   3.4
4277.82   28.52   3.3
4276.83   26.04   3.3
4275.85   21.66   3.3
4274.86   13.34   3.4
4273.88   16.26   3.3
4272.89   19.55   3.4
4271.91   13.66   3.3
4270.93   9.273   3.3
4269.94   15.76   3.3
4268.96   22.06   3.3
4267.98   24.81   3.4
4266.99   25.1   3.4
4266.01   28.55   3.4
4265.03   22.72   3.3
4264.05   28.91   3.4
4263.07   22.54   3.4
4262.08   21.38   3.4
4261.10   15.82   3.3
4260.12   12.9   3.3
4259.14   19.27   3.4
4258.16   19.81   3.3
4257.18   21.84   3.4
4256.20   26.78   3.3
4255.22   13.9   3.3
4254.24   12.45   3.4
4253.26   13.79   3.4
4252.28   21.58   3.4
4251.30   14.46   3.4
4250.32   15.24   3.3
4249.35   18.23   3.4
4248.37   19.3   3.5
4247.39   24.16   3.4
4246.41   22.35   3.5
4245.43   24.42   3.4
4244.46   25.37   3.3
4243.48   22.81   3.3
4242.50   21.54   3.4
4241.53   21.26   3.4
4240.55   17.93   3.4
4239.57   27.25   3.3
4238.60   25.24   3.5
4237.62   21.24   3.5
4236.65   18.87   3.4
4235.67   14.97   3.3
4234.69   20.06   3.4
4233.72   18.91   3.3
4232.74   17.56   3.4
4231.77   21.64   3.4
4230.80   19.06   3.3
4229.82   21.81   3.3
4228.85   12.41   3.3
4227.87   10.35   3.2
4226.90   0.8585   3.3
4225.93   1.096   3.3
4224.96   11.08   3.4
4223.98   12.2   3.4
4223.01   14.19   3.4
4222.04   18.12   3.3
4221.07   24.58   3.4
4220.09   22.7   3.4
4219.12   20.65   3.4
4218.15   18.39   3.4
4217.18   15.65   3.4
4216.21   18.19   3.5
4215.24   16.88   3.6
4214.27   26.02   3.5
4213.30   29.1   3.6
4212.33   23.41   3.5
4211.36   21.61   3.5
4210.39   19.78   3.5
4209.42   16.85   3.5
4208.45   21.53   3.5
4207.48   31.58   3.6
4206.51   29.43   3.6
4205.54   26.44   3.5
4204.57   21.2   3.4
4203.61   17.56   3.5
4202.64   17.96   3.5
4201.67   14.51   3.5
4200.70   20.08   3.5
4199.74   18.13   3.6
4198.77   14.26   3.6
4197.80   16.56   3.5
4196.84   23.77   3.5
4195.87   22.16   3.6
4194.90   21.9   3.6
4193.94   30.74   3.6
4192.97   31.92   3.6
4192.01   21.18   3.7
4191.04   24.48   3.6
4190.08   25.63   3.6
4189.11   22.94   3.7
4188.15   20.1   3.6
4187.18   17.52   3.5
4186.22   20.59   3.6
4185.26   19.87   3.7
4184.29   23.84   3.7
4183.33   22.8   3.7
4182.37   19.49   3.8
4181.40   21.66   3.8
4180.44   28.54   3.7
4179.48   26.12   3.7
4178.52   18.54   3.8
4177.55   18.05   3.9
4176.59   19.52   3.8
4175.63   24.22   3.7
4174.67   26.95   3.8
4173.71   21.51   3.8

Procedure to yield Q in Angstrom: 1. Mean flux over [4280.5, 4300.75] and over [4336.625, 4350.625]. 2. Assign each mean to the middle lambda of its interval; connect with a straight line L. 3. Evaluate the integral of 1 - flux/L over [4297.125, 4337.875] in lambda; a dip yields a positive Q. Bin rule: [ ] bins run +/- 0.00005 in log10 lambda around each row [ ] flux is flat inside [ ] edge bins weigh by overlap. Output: 3.68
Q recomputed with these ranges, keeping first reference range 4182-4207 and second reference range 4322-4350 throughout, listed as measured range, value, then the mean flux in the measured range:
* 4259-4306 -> 9.5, 19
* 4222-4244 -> 5.6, 17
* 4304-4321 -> 3.8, 19.2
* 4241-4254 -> 1.6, 20.2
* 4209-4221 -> 0.7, 20.9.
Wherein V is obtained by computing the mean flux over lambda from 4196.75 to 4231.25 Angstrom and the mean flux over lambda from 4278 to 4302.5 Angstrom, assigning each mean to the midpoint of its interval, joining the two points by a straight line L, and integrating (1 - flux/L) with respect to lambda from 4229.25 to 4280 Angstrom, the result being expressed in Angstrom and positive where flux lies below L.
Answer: -4.7 Angstrom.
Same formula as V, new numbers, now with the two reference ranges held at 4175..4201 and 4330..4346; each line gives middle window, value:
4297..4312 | 6.3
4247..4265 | 3.7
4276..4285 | 0.9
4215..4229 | 5.2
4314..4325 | 0.8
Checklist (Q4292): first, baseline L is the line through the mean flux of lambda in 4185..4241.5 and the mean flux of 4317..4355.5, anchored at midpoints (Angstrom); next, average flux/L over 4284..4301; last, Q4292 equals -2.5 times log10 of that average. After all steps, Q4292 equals 0.26 mag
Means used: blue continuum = 19.8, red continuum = 25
